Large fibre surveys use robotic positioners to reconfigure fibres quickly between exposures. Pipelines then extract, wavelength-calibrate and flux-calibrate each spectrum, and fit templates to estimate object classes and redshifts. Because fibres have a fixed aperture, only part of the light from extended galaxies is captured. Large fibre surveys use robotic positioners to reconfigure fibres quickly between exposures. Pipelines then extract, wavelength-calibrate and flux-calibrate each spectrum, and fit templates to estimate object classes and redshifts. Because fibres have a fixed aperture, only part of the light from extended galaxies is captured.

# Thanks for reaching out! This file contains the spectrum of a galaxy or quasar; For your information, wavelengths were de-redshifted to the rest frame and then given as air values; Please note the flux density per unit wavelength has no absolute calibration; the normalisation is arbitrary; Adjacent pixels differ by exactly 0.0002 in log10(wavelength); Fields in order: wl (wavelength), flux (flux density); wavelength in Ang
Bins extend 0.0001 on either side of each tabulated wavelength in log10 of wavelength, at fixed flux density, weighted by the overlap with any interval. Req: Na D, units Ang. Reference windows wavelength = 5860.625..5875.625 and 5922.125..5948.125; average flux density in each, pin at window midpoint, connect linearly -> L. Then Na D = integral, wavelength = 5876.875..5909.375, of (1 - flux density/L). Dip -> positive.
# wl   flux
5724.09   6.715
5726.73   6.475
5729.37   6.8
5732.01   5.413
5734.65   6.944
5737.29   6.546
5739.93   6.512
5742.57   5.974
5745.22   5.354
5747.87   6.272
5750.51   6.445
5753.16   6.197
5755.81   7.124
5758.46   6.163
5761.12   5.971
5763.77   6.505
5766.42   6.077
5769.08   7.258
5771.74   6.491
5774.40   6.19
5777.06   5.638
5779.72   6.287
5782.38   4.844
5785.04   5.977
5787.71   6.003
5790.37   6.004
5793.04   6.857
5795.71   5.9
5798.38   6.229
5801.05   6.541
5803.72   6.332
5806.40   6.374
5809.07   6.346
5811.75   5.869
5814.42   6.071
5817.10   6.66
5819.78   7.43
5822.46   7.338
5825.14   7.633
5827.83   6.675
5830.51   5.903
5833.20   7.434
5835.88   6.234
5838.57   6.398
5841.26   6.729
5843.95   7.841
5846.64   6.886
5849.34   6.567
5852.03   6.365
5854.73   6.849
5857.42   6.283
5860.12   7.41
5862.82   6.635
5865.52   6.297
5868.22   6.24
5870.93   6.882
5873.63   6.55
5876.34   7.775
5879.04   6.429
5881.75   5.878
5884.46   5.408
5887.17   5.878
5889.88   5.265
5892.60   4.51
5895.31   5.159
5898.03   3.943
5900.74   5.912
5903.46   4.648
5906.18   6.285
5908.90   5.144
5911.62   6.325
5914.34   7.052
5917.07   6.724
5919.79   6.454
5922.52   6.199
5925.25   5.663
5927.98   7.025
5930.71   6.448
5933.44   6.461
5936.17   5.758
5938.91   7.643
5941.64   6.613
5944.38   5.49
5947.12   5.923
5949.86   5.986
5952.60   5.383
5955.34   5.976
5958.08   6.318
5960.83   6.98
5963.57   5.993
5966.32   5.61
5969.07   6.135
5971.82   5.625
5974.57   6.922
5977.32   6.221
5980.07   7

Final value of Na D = 5.4 Ang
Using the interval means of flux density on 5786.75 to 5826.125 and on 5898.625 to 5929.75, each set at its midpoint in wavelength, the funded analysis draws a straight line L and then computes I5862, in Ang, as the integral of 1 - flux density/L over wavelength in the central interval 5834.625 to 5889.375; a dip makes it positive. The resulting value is -2.3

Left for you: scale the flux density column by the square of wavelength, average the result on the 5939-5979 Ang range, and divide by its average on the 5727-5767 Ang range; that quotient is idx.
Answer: 1.0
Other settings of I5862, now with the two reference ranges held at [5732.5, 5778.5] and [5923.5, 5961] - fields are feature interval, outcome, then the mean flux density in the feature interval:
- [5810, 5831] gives -1.4 Ang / 6.72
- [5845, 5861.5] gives -1.2 Ang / 6.75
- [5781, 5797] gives 0.9 Ang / 5.93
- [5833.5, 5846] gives -1.2 Ang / 6.86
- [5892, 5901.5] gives 2.1 Ang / 4.85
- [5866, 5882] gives -1.0 Ang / 6.66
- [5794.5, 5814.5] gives 0.2 Ang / 6.22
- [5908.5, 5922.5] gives -0.4 Ang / 6.41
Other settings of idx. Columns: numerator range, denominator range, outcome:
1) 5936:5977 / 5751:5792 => 1.06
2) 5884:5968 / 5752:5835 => 0.97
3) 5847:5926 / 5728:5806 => 1.02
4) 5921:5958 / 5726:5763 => 1.05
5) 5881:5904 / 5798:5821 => 0.83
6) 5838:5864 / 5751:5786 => 1.13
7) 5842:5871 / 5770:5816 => 1.12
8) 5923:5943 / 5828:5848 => 0.99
